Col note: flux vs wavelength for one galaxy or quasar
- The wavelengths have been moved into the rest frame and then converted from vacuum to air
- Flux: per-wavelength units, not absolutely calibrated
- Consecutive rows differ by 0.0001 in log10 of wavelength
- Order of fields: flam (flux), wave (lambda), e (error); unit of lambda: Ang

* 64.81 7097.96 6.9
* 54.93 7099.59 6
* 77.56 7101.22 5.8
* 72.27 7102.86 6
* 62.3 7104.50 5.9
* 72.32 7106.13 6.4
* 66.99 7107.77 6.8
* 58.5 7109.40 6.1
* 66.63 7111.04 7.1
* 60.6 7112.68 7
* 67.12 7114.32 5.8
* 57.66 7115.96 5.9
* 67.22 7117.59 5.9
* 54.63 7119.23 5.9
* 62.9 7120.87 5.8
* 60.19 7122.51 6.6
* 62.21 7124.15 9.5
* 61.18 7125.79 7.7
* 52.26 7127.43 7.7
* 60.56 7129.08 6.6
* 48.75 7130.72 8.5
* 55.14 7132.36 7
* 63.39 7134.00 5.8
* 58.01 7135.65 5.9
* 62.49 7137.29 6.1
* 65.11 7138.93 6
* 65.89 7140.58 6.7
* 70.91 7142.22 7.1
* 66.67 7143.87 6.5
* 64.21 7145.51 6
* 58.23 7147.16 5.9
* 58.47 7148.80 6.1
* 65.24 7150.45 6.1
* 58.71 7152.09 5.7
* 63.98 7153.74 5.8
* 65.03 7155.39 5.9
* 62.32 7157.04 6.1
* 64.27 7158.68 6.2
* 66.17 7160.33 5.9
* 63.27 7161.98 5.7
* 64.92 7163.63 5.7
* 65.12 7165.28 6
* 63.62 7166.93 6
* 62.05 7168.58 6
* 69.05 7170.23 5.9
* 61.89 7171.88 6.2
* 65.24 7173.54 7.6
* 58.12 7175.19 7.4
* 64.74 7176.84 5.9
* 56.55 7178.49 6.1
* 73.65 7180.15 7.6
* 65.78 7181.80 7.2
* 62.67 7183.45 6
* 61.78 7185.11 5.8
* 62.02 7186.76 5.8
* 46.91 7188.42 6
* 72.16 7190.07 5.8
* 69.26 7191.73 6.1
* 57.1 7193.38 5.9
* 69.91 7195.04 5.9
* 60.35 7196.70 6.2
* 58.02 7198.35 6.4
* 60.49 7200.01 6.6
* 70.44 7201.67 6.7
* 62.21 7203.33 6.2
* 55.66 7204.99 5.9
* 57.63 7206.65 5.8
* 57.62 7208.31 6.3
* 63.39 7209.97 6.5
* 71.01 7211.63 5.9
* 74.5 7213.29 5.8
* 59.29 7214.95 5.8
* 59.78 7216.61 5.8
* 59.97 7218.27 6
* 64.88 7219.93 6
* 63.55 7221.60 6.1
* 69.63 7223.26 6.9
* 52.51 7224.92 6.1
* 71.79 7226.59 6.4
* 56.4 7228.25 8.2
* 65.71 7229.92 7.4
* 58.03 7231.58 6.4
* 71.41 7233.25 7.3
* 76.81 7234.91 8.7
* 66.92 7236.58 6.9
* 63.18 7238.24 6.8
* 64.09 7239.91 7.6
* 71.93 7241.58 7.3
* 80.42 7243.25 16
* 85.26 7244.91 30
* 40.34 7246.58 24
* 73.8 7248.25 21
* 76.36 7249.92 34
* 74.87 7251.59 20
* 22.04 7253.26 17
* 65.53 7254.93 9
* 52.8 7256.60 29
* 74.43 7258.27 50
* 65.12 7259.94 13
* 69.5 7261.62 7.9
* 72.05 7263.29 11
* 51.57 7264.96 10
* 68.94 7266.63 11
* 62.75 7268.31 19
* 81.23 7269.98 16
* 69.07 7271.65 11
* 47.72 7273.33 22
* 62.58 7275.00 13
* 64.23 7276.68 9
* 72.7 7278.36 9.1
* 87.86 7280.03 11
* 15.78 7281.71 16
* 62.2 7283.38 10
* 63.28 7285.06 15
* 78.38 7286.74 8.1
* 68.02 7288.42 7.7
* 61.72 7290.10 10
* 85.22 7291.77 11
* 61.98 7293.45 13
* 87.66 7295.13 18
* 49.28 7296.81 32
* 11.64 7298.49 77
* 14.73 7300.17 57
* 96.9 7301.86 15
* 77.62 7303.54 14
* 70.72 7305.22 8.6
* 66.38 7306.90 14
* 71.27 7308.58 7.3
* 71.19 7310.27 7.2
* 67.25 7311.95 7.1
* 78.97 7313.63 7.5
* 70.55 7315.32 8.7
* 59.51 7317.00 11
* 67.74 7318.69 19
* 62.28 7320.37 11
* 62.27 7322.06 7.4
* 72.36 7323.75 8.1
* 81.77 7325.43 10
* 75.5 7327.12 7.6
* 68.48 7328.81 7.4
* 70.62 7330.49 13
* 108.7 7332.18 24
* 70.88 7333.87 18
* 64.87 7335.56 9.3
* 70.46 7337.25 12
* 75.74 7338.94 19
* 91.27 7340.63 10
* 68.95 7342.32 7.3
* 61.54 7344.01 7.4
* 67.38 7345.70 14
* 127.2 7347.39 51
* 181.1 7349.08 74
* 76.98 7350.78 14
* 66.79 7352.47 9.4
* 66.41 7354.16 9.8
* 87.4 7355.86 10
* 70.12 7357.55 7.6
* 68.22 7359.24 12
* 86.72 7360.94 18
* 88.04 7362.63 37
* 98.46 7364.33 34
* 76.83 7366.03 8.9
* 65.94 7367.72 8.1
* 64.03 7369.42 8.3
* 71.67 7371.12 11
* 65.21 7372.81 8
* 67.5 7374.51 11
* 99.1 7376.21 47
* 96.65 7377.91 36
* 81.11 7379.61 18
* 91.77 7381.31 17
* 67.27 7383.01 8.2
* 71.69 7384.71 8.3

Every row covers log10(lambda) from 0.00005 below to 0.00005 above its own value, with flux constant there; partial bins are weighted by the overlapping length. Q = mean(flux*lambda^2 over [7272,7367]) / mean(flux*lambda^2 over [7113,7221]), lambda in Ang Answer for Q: 1.2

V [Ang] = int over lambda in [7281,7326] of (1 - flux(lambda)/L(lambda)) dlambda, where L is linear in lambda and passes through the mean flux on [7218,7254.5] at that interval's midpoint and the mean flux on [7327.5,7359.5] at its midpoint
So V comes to 6.9 Ang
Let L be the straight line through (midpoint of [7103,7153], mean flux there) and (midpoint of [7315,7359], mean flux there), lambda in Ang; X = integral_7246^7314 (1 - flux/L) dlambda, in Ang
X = 9.5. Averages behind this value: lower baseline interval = 62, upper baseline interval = 78.7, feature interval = 63.8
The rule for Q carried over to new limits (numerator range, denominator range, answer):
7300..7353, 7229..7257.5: 1.21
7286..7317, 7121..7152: 1.13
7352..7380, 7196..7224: 1.29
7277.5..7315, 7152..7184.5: 1.05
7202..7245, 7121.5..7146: 1.10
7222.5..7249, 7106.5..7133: 1.14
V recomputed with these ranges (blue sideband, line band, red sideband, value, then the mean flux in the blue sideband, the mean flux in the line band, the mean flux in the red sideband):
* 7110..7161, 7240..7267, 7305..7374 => 2.05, 61.8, 65.2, 77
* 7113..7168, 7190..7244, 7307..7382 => 2.82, 62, 64.6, 78.4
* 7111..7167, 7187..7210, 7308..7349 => 1.76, 62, 61.4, 76.5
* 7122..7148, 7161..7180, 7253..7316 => -0.57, 61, 63.5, 64.1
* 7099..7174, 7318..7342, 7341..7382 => 1.78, 63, 74.4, 83.2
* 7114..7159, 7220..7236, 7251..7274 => -0.71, 61.4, 65.1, 62.7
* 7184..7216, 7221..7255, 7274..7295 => -0.62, 62.6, 65.3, 66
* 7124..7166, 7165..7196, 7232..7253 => 0.47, 62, 63.5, 68.9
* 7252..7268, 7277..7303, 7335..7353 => 3.18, 60.7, 61.4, 87.3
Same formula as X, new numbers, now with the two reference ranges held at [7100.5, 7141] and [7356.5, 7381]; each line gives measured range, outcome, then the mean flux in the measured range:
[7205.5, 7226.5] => 1.75 Ang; 63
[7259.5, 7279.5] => 1.75 Ang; 66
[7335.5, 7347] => 0.44 Ang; 74.1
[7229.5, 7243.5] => 0.36 Ang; 68.3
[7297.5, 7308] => 2.53 Ang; 56.6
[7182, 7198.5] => 1.16 Ang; 62.3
